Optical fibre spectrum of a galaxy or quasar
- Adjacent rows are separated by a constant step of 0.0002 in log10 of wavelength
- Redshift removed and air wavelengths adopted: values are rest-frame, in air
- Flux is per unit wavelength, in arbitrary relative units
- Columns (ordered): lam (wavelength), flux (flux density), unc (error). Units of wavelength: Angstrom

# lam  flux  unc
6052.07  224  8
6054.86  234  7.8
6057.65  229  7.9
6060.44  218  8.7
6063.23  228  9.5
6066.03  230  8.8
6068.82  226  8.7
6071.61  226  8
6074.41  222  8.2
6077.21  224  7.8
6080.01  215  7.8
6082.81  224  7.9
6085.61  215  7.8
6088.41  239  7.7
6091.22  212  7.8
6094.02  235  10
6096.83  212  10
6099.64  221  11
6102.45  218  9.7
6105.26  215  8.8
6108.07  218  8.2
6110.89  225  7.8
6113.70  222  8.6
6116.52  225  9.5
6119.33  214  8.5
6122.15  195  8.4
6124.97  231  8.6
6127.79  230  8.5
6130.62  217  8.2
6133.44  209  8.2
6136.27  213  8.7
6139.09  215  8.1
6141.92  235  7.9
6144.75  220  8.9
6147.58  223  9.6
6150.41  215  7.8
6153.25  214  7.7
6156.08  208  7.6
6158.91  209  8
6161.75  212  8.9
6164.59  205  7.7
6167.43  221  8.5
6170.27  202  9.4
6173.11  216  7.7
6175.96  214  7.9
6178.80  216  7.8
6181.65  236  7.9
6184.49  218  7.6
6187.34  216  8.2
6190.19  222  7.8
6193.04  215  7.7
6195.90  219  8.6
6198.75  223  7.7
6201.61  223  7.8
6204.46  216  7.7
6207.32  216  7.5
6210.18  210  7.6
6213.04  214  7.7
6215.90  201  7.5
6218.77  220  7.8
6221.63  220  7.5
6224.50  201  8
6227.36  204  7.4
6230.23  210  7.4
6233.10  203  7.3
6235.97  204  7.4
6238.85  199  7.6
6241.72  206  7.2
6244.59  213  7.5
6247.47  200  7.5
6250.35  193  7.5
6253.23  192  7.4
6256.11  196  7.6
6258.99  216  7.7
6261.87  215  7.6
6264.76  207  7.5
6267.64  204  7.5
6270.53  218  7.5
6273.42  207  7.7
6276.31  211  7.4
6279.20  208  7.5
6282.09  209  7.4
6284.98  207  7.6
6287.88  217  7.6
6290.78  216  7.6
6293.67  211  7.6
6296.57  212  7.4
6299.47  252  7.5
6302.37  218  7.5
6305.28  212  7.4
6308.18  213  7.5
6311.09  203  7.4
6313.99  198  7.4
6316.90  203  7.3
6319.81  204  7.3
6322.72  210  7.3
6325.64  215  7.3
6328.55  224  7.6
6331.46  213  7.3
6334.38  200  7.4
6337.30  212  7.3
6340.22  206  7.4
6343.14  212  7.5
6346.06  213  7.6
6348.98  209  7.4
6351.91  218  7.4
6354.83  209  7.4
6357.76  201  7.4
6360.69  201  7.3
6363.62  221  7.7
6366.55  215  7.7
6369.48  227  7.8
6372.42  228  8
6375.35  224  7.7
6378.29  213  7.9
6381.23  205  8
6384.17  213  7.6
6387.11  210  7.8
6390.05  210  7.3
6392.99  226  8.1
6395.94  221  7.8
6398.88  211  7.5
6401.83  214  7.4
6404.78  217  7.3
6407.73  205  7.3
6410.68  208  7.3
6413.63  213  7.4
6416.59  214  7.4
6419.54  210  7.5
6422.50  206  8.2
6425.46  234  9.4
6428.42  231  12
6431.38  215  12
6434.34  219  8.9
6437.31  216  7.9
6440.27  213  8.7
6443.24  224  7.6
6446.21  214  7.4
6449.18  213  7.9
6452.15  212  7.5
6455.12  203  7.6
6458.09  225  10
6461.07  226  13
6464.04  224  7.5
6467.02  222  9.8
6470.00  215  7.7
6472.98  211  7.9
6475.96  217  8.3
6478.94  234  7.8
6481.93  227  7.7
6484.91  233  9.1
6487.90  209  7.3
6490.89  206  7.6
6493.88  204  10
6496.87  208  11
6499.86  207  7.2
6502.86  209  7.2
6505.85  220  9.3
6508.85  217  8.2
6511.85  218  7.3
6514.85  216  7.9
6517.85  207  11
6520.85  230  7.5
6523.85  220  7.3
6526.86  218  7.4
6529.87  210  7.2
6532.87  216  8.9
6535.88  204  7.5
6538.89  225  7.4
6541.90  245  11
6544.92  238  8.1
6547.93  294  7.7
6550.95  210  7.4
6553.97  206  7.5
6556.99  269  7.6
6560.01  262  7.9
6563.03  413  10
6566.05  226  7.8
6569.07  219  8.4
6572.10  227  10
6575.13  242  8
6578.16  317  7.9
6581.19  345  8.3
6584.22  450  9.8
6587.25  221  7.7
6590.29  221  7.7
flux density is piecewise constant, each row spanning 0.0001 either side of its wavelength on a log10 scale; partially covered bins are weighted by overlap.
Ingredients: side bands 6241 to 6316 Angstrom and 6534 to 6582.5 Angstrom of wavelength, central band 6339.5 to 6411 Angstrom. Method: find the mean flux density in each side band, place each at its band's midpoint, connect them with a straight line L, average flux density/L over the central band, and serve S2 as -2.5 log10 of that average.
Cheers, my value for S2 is 0.06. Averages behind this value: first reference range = 210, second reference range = 258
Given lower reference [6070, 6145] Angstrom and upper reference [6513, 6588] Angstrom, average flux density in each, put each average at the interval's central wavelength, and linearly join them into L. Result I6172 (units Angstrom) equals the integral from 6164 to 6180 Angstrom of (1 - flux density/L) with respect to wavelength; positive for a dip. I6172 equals 0.9 Angstrom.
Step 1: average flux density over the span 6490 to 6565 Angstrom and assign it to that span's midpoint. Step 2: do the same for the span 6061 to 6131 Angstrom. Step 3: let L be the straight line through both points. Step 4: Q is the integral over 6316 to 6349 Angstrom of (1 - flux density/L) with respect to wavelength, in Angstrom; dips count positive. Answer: 2.4 Angstrom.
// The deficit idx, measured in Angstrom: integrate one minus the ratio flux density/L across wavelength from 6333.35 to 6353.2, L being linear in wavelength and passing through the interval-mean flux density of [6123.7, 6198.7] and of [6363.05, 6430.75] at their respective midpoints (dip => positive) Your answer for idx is 0.6 Angstrom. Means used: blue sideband 217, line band 210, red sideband 216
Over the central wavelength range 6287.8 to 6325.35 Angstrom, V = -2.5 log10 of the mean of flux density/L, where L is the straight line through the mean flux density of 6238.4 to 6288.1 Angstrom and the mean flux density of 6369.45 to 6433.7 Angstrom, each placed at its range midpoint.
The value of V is -0.02 mag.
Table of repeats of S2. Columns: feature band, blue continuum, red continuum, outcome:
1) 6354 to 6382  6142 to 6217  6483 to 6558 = 0.02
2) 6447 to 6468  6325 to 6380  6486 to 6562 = 0.01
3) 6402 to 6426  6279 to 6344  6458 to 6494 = 0.02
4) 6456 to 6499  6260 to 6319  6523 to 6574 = 0.07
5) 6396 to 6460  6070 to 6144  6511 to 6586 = 0.14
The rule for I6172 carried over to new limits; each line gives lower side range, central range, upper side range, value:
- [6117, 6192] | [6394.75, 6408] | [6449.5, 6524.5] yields 0.1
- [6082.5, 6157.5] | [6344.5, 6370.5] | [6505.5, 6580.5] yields 2.1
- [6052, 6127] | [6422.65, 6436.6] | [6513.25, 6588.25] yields 1.3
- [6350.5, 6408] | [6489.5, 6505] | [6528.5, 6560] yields 1.4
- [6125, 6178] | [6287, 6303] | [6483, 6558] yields -0.2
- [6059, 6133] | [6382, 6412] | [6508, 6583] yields 3.0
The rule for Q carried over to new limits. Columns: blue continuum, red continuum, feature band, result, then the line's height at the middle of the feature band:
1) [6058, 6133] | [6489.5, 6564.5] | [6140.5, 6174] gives 1.2 Angstrom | 223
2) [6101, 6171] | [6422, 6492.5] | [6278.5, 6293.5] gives 0.4 Angstrom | 218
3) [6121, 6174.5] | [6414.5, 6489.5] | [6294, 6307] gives -0.3 Angstrom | 217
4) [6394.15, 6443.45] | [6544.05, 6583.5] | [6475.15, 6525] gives 6.1 Angstrom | 247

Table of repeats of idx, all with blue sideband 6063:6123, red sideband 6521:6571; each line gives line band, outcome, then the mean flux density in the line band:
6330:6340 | 1.04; 208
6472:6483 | 0.74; 223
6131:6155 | 0.59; 218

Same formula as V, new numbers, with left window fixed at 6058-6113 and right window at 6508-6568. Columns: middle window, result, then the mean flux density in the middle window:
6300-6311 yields 0.07 mag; 216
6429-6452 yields 0.08 mag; 217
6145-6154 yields 0.03 mag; 218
